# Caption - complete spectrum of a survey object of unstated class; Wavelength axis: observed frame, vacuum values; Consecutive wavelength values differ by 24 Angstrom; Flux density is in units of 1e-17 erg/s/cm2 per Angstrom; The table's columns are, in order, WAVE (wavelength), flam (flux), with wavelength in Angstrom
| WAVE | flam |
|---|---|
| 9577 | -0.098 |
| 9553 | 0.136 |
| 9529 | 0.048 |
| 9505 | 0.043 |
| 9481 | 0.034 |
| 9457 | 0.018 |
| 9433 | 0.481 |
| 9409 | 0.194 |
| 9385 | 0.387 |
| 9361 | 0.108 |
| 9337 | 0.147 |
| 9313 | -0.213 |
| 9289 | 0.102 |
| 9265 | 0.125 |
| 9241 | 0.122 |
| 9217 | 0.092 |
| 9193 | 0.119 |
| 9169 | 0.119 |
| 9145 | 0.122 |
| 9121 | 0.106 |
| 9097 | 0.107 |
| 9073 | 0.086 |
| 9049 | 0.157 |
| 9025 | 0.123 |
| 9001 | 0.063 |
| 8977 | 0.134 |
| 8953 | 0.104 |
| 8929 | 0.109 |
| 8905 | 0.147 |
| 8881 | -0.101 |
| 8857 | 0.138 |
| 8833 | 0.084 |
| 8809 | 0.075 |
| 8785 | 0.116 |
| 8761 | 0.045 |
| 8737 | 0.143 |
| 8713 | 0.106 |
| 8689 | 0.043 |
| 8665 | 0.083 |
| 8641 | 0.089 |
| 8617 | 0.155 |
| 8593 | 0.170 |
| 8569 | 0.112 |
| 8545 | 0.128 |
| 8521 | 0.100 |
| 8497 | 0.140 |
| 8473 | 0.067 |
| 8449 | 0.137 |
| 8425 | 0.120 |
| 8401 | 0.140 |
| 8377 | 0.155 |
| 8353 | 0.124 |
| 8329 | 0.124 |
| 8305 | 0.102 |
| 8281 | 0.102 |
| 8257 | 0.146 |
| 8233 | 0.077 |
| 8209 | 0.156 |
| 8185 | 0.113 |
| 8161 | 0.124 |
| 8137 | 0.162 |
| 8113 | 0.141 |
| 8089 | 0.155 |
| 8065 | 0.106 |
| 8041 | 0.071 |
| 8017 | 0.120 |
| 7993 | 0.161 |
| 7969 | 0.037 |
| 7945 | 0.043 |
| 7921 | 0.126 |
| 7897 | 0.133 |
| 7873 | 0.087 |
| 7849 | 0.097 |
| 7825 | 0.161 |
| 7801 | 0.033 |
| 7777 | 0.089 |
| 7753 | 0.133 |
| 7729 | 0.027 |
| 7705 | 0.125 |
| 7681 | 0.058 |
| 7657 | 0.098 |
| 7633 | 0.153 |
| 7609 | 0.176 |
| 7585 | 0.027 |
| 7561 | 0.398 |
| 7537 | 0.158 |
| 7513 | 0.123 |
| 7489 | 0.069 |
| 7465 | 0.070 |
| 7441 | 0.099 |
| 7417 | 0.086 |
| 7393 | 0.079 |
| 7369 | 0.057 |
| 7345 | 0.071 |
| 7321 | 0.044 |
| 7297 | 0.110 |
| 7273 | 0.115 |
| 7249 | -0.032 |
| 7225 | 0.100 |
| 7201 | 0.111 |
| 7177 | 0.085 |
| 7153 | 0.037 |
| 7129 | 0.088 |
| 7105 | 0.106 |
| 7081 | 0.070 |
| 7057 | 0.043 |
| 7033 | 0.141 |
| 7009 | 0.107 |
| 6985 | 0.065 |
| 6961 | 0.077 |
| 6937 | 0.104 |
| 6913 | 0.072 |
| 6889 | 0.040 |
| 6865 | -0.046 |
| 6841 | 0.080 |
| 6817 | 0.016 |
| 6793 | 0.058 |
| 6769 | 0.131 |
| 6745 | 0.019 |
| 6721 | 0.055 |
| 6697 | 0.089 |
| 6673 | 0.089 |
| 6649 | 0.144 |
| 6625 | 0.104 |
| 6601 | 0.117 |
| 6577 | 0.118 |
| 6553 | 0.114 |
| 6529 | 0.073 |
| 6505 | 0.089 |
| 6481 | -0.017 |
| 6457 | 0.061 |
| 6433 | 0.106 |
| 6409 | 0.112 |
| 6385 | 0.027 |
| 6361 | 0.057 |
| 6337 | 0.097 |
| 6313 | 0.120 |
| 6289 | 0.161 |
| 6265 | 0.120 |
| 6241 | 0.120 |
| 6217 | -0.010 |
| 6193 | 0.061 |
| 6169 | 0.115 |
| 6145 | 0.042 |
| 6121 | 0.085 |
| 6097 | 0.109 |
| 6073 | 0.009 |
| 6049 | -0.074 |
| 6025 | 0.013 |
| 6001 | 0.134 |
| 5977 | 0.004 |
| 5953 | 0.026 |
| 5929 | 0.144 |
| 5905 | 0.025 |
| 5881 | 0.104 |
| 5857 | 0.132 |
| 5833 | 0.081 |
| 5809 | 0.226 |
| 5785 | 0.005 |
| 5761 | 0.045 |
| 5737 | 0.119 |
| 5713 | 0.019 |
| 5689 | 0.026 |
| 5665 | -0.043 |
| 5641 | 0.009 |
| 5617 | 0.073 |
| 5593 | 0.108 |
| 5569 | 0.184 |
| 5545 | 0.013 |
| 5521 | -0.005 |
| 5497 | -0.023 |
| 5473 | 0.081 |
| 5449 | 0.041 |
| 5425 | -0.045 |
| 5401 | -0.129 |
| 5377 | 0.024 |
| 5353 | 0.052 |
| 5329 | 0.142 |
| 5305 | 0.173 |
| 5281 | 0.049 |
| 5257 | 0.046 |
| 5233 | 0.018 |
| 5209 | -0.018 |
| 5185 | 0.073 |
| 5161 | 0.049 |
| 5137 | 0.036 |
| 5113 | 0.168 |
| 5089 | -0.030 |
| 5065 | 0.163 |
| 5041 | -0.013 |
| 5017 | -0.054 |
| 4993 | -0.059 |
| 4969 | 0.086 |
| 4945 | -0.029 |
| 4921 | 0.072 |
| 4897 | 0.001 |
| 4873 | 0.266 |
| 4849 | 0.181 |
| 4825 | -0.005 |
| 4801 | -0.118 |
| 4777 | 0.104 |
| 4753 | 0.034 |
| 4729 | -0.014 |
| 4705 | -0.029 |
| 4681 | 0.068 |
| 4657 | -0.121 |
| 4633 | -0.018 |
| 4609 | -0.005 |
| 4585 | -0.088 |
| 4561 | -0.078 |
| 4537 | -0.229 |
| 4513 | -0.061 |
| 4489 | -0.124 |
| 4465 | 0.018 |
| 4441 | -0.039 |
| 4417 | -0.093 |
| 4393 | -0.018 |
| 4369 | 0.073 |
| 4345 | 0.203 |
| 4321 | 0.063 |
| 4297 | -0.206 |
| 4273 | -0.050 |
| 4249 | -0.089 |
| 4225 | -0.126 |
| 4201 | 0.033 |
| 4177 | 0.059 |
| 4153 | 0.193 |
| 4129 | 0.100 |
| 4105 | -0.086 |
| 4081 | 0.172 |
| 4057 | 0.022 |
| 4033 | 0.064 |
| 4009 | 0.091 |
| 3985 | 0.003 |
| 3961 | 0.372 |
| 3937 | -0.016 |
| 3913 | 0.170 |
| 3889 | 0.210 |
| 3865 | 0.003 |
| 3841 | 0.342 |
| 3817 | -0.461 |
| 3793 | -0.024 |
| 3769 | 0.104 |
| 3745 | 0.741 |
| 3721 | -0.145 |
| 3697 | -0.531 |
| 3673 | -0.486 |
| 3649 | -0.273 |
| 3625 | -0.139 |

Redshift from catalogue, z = 1.03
